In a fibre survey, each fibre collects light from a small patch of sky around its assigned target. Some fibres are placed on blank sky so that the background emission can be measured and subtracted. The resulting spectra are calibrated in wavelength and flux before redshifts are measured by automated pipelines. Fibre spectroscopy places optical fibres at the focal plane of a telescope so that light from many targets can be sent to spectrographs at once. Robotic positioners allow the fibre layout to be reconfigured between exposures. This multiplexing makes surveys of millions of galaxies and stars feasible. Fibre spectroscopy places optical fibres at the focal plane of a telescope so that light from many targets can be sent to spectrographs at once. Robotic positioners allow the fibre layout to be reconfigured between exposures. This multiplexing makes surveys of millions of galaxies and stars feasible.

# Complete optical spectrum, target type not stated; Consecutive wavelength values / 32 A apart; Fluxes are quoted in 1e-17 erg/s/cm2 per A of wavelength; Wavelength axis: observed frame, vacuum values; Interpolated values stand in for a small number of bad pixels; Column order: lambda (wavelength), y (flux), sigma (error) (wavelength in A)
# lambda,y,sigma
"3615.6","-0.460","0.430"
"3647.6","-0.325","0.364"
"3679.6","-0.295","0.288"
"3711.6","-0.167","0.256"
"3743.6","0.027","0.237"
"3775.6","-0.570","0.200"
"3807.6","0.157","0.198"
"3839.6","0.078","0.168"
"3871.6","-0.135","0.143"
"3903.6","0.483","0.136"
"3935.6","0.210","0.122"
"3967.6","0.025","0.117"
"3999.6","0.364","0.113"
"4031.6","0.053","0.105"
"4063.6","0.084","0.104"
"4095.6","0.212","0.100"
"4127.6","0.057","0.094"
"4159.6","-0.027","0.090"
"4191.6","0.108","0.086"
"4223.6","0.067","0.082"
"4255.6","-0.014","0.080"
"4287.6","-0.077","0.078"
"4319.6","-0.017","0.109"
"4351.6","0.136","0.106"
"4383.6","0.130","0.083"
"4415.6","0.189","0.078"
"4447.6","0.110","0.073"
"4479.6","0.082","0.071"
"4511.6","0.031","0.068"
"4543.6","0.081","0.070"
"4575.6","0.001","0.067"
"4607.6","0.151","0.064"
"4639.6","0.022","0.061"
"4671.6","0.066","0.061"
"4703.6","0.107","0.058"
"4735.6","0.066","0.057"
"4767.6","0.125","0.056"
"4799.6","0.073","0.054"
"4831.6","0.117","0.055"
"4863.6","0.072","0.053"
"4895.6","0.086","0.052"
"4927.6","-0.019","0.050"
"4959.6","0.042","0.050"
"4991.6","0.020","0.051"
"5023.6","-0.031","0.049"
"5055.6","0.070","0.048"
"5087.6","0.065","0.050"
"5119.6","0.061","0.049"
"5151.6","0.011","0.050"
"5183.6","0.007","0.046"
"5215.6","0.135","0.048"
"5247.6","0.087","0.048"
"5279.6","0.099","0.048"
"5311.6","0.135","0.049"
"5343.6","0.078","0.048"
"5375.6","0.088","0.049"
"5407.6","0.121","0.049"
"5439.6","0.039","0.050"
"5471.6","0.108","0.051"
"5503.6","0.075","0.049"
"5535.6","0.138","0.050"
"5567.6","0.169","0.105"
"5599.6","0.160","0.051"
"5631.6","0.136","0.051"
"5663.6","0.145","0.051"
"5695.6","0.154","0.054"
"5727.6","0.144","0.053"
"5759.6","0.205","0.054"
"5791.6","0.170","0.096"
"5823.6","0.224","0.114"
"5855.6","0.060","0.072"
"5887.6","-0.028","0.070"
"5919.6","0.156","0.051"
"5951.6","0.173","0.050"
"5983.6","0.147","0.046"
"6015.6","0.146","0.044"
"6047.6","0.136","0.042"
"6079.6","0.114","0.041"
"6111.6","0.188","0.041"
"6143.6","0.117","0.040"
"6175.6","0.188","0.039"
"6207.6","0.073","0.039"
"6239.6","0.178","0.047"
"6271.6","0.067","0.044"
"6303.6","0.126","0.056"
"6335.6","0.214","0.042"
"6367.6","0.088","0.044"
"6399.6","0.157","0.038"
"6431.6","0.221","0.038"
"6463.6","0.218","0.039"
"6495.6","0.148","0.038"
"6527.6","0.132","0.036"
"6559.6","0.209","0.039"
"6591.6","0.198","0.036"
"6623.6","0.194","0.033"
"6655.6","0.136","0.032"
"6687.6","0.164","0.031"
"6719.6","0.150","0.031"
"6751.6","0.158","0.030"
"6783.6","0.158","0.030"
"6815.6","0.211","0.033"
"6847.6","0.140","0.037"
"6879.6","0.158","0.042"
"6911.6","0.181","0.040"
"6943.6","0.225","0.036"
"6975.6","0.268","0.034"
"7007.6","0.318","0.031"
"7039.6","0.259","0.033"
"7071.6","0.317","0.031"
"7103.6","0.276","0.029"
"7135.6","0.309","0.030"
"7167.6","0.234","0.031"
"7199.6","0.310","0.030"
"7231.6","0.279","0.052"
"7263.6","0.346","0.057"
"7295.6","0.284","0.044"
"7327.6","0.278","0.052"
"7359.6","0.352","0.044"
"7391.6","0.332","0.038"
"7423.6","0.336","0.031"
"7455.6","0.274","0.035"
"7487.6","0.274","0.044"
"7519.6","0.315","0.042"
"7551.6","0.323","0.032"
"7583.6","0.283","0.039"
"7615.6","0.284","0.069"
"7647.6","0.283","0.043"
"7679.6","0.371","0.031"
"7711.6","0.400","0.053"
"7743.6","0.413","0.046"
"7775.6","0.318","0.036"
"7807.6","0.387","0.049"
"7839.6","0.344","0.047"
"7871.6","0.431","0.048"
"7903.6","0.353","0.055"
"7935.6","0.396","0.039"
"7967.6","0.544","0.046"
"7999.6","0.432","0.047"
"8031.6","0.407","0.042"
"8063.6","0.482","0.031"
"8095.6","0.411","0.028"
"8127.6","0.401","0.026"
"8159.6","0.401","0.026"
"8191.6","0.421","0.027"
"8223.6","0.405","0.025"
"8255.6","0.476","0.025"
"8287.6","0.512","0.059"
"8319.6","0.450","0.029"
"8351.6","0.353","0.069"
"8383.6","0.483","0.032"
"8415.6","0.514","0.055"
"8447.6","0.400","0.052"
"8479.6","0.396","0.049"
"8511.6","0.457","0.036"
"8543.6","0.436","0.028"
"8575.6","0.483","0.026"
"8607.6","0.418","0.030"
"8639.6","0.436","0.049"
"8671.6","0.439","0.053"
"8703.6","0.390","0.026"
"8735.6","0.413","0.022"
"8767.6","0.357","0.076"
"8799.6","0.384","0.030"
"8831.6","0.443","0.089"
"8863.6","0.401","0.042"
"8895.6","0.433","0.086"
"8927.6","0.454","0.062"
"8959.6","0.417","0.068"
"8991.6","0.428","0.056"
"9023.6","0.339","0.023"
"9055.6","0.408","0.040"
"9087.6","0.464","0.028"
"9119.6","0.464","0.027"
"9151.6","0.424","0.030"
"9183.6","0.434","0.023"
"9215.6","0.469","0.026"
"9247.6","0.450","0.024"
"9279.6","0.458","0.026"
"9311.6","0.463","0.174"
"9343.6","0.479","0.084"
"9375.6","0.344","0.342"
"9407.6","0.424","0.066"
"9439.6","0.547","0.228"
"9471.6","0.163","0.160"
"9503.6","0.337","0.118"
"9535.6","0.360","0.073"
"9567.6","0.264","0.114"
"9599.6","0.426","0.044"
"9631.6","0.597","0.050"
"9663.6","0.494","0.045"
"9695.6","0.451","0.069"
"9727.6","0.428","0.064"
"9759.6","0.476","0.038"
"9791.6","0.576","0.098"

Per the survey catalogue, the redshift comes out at 0.743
